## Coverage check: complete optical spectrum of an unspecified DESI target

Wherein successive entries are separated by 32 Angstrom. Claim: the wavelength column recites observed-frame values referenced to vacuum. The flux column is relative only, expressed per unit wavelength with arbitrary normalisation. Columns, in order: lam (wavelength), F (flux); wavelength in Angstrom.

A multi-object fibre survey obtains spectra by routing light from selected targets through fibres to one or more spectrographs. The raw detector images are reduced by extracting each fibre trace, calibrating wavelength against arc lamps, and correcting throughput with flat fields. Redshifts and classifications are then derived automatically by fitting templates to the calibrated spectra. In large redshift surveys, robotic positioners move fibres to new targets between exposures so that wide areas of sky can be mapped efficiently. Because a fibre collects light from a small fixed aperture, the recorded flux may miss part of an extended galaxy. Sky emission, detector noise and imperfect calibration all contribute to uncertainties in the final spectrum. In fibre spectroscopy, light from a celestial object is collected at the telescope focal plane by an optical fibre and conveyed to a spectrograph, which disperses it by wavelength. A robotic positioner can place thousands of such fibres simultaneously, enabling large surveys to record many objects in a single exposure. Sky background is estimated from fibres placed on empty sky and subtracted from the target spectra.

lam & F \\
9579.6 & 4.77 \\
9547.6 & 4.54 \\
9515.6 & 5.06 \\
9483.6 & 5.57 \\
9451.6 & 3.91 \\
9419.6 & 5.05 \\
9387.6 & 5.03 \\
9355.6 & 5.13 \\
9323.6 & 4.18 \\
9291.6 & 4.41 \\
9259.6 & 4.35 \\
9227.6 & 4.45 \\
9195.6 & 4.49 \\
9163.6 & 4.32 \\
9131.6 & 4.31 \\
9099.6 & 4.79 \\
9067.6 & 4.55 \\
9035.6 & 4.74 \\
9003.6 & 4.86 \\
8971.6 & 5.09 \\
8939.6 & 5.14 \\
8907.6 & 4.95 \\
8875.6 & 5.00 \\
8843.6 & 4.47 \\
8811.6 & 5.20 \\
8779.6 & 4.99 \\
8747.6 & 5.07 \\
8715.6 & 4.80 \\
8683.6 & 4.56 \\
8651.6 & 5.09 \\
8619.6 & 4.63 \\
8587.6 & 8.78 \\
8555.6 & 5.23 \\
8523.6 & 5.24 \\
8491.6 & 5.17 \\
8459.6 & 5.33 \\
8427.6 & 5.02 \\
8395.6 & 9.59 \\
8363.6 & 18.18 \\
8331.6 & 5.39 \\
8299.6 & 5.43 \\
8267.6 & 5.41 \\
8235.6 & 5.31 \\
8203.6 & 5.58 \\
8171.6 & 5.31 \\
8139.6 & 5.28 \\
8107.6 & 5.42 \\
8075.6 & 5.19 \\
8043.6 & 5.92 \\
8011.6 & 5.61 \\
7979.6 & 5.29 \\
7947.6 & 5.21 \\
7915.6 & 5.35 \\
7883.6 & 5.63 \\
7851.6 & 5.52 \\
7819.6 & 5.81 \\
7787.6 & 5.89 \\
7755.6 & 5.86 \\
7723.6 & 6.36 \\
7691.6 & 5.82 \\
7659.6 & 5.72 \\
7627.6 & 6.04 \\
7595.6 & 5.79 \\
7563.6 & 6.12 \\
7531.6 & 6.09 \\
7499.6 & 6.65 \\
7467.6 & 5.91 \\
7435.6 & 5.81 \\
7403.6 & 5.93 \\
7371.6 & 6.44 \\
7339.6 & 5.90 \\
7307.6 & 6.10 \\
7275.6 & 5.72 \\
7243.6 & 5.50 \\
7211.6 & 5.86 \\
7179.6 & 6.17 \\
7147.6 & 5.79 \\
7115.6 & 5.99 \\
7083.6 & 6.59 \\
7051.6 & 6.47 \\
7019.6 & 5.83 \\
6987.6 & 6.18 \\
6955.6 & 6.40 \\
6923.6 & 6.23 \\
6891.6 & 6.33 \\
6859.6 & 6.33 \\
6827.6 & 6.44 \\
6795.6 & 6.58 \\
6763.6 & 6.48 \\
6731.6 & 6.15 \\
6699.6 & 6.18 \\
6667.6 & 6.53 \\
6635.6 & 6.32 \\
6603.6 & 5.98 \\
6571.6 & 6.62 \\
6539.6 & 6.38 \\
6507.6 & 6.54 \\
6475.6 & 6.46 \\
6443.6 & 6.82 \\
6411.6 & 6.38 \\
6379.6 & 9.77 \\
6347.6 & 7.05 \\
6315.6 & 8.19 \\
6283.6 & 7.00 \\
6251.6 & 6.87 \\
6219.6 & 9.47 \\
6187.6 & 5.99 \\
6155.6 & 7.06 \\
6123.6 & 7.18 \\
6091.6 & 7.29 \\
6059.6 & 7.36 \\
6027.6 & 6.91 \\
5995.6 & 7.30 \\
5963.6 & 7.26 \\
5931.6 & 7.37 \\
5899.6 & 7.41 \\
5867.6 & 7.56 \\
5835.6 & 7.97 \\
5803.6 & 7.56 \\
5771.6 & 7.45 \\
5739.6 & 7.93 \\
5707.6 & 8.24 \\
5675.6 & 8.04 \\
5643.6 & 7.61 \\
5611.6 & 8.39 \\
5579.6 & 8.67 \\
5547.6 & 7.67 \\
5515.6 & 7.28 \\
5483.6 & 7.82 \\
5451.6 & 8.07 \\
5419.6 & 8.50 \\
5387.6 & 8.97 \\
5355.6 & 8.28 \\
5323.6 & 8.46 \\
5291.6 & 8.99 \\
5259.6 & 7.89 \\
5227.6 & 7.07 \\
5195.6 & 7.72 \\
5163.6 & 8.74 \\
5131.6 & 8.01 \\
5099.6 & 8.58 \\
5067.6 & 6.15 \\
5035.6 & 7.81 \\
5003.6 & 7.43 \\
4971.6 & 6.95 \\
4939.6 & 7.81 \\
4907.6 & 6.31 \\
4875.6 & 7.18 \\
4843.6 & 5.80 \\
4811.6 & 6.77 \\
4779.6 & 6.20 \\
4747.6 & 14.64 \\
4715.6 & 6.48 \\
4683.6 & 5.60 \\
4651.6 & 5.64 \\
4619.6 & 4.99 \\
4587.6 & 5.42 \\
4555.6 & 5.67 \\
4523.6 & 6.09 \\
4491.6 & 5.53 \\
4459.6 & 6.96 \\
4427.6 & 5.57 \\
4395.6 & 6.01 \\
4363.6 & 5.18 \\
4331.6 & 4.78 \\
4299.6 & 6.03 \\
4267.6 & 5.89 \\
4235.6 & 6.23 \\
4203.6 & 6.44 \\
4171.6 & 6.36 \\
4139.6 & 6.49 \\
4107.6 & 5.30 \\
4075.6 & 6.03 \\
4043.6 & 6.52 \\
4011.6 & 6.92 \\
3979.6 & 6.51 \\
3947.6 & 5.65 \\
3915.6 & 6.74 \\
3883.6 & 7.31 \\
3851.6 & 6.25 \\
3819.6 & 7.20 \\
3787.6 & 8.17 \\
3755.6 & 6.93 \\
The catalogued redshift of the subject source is 0.28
